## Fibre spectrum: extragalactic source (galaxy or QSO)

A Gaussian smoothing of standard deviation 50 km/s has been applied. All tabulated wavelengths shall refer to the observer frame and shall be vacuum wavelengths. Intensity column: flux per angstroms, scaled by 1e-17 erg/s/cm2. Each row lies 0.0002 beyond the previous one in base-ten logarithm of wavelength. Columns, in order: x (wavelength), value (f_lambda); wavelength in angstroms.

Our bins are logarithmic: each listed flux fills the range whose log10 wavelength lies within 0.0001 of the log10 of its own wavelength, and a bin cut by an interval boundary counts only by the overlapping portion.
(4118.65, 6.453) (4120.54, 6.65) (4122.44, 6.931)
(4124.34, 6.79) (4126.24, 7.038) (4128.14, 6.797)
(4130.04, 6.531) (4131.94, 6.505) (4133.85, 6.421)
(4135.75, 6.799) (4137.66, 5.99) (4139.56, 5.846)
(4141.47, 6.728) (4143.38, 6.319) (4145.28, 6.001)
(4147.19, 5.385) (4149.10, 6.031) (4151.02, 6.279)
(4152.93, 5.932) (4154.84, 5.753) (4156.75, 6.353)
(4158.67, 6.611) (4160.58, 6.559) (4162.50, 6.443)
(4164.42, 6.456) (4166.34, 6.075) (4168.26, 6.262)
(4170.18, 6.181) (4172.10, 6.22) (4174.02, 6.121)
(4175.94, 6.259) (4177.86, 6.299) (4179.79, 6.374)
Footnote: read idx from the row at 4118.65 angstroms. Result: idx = 6.453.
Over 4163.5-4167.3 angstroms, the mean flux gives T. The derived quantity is 6.26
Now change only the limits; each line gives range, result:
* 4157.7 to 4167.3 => 6.42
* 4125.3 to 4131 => 6.79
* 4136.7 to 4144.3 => 6.22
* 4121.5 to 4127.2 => 6.92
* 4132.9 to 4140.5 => 6.27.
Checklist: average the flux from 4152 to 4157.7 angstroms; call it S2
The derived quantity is 6.02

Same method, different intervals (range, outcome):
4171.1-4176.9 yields 6.21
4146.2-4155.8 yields 5.88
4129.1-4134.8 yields 6.48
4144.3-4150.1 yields 5.81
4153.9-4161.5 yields 6.32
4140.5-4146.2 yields 6.35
